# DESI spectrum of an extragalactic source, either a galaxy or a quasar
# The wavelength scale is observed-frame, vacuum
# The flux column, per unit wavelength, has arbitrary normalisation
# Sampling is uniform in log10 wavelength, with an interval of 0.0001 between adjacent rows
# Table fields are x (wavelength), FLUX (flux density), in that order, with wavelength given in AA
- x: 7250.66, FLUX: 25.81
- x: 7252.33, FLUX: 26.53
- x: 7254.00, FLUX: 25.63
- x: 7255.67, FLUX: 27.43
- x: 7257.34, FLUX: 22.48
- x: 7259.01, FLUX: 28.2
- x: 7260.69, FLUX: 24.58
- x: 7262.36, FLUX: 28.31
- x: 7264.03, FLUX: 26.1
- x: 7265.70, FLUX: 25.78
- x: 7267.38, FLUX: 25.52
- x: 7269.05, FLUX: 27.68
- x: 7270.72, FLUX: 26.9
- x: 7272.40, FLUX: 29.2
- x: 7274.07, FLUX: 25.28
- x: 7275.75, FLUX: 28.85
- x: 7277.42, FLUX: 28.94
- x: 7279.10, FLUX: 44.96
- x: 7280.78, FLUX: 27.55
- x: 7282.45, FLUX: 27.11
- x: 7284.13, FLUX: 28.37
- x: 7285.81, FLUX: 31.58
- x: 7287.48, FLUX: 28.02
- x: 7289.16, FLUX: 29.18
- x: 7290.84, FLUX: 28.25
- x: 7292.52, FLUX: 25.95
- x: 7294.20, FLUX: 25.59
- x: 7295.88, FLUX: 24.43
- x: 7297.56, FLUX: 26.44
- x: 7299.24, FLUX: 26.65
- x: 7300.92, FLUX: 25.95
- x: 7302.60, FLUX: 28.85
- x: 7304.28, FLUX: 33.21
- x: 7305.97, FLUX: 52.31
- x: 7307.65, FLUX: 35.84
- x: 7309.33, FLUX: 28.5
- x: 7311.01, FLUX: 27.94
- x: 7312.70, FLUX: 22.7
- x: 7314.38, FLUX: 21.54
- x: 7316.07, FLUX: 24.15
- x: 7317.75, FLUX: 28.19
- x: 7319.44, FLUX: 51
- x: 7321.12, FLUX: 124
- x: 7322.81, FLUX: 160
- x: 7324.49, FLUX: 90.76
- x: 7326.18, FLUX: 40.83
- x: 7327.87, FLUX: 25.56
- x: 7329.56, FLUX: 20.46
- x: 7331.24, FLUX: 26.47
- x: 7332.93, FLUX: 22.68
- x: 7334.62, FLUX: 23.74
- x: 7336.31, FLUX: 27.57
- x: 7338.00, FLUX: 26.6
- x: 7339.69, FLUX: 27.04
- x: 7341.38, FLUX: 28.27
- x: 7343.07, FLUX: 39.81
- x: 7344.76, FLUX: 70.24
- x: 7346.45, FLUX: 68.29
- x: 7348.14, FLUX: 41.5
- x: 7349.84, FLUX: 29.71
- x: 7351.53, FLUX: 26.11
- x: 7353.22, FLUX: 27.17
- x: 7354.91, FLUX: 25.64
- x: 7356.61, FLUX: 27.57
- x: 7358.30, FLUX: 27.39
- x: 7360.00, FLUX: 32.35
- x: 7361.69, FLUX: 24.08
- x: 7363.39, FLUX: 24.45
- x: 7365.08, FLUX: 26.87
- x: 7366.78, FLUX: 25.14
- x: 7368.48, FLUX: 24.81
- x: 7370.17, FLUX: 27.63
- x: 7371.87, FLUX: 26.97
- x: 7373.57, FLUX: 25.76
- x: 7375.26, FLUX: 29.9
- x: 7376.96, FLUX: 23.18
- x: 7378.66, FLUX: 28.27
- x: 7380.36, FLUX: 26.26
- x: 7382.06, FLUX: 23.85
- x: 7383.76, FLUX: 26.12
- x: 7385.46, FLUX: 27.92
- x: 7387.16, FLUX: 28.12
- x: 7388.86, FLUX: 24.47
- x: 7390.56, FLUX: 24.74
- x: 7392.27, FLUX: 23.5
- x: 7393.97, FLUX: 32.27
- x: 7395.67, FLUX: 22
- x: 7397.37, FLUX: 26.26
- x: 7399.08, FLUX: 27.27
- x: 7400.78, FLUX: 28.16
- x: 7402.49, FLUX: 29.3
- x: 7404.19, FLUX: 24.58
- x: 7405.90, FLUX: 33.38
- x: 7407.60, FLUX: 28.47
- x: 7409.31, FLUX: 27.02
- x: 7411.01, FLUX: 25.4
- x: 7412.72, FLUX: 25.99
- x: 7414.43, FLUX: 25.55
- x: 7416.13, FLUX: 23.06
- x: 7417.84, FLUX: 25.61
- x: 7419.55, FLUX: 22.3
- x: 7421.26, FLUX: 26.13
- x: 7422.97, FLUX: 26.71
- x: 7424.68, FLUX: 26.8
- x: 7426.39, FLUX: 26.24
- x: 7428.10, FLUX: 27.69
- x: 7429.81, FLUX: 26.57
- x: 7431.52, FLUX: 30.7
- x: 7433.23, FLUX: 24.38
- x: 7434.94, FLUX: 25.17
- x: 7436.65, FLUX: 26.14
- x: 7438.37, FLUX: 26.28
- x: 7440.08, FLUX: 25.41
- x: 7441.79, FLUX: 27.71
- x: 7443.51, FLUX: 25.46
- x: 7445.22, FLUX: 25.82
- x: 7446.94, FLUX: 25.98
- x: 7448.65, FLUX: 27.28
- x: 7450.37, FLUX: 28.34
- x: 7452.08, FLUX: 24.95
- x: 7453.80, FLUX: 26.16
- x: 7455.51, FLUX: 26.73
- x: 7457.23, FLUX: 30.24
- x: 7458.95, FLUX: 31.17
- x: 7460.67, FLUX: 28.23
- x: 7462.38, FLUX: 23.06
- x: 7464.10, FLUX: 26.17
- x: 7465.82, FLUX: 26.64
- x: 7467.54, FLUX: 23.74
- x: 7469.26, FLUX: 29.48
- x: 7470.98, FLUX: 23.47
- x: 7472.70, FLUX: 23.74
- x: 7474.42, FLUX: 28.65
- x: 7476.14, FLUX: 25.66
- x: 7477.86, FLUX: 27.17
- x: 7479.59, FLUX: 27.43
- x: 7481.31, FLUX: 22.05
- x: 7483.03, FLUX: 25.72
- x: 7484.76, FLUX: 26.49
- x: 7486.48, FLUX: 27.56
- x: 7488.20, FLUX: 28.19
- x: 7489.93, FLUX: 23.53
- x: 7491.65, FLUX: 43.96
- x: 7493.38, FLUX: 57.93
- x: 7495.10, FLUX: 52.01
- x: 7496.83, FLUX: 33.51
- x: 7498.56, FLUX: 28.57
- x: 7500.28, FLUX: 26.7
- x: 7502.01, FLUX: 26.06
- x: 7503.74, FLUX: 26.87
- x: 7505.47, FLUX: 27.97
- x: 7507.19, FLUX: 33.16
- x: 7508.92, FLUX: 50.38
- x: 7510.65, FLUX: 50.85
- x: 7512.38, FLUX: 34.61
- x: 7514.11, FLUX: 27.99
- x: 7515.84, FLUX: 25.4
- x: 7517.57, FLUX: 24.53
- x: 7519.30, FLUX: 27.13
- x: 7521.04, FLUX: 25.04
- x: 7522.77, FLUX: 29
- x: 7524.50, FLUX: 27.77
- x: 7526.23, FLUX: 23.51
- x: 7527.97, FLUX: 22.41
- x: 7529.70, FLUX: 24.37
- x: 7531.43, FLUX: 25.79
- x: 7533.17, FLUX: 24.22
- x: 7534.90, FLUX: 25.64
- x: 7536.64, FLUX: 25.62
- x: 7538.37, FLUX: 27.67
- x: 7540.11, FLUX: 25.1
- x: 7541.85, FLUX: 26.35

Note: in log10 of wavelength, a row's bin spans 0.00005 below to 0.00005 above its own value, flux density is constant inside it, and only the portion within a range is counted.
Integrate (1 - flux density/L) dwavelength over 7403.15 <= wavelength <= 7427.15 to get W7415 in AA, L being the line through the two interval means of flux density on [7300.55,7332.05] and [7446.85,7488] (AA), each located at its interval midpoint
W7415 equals 5.1 AA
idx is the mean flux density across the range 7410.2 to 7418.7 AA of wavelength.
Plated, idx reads 25.1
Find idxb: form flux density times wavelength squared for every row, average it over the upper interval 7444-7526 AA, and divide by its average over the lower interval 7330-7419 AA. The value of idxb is 1.1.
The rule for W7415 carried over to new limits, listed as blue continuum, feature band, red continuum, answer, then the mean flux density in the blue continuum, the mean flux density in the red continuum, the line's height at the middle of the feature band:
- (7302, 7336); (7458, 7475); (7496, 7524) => 3.8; 44.3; 31.1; 34.1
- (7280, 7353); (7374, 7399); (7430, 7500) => 5.4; 37.8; 28.5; 33.4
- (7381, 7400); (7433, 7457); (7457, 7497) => 1.8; 26.1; 29.8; 28.4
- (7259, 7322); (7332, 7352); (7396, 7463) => -4.2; 31.8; 26.7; 29.9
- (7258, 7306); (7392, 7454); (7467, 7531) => 6.3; 28.5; 30.1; 29.5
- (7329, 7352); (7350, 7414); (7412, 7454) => 8.1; 34.5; 26.1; 30.7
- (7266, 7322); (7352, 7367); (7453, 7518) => 2.3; 32.5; 30.4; 31.7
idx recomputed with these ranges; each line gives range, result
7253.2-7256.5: 26.5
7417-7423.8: 25.2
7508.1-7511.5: 50.6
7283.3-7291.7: 29.1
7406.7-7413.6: 26.8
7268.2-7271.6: 27.3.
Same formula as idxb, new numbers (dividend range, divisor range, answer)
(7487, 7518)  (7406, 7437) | 1.35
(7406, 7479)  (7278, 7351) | 0.72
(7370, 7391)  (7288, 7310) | 0.90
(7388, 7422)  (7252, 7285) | 0.98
